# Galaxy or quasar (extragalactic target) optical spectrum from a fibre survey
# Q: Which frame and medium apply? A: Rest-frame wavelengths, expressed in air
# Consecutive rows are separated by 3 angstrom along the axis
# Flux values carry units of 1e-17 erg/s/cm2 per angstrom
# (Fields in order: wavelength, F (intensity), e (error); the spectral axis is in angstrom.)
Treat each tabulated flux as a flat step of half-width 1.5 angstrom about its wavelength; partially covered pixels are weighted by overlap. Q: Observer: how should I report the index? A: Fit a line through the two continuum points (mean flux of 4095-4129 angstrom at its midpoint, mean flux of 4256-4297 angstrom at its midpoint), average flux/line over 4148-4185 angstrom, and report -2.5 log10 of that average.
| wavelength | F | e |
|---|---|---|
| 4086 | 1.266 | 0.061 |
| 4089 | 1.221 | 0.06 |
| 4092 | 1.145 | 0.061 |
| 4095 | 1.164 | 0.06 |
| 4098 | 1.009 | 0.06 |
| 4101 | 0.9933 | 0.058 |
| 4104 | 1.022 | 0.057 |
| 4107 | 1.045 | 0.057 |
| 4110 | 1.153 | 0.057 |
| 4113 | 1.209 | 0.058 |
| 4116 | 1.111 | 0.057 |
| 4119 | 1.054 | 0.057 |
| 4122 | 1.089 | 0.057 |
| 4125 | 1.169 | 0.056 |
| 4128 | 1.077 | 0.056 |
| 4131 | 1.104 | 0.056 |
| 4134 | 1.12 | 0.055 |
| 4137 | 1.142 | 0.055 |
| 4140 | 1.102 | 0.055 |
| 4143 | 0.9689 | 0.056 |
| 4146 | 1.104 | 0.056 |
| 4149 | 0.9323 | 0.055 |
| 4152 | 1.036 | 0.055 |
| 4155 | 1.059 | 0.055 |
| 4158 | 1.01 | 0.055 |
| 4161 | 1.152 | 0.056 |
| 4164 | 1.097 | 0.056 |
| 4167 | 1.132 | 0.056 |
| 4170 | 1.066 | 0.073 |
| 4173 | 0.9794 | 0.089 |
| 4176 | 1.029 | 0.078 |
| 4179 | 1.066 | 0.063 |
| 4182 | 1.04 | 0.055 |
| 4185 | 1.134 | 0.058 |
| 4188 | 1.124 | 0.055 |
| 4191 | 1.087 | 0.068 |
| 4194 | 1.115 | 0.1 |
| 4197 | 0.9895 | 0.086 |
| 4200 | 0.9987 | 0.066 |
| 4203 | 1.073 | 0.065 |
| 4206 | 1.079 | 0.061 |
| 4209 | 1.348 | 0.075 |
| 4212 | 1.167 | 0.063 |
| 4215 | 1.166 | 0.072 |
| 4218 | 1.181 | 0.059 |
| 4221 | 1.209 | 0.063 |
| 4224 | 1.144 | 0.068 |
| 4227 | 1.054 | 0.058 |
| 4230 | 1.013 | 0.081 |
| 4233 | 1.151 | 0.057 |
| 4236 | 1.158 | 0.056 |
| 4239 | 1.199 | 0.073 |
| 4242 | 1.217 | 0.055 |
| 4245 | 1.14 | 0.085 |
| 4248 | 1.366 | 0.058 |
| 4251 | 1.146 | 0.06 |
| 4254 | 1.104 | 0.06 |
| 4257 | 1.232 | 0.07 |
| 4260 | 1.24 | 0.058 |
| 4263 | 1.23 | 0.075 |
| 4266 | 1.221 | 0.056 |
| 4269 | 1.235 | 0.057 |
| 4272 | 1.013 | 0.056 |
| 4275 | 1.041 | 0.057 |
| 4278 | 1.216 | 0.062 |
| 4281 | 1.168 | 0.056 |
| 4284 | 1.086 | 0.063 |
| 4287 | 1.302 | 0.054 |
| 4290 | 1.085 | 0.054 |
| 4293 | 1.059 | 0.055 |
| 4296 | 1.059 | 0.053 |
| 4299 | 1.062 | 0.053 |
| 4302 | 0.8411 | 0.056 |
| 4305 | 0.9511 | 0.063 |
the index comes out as 0.06 mag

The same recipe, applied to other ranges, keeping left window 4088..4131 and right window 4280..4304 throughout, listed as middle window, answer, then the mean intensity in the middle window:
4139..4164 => 0.05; 1.05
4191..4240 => -0.04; 1.13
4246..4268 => -0.13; 1.22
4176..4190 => 0.01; 1.08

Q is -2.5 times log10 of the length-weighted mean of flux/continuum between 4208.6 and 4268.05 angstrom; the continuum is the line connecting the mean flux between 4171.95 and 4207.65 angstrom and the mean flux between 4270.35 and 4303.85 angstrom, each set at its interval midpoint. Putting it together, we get -0.10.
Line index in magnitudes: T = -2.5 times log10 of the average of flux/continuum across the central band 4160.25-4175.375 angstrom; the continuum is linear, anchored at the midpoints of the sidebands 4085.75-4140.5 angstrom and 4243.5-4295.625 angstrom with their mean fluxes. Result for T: 0.052 mag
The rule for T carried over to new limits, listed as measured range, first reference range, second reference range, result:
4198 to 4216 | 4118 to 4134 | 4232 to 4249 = 0.037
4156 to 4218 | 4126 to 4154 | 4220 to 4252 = 0.019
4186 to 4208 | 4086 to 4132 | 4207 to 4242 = 0.075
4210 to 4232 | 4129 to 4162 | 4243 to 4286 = -0.003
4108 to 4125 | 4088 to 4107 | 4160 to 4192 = -0.040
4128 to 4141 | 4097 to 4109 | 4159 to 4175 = -0.061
